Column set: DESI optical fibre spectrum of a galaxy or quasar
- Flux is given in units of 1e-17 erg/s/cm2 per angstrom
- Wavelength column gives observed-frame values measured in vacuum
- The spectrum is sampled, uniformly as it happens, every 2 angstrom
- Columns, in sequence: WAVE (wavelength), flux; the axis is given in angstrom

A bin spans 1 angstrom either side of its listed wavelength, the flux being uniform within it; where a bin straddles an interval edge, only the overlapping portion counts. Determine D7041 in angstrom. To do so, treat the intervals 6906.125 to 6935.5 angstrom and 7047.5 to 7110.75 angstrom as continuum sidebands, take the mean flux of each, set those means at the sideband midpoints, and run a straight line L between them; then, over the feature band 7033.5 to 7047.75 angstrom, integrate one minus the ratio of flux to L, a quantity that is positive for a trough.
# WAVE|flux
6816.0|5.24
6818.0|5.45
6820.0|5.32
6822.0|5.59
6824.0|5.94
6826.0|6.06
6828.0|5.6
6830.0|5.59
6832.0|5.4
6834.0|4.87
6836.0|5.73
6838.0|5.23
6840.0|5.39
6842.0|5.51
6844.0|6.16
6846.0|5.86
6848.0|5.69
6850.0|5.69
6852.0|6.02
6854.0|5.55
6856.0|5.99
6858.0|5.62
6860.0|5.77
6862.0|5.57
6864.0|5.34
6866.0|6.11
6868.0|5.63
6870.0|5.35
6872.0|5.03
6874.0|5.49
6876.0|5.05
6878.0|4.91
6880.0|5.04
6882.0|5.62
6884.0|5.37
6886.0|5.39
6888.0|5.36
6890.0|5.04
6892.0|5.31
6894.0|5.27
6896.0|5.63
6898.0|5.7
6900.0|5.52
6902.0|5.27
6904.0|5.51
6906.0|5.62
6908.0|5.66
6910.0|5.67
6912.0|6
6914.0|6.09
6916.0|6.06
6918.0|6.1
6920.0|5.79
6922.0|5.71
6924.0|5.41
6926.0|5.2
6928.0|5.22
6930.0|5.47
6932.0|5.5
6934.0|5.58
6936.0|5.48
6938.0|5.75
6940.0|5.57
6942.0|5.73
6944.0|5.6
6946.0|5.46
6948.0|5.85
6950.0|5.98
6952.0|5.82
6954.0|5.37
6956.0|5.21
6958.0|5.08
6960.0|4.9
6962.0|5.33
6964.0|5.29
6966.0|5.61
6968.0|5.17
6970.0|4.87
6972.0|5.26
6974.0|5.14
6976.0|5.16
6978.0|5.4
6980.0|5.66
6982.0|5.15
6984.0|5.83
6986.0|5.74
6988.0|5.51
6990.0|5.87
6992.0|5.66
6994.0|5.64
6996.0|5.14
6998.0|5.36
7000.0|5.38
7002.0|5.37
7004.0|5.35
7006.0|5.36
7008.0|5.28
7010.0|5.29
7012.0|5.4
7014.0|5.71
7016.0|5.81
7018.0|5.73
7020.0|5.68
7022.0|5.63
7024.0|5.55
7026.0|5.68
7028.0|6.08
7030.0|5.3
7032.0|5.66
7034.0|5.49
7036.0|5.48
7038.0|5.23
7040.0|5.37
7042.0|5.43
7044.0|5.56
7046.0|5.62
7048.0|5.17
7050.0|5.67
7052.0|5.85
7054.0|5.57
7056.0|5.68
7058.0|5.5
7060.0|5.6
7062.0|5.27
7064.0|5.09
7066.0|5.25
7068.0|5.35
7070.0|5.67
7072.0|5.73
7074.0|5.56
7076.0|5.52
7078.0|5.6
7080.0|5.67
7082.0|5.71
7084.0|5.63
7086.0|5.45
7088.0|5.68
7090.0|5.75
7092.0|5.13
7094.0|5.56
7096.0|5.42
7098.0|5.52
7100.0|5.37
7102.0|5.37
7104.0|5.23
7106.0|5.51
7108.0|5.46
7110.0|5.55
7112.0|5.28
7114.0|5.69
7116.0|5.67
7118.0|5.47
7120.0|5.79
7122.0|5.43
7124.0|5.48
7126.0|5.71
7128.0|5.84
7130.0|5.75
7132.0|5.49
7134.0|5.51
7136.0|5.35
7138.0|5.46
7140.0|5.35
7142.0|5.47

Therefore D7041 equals 0.3 angstrom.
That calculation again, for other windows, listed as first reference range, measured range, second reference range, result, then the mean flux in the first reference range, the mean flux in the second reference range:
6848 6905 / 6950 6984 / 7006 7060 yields 1.3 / 5.47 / 5.55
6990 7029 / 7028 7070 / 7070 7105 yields 0.4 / 5.54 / 5.53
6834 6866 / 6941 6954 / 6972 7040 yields -0.4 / 5.66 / 5.5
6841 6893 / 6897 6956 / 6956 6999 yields -2.2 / 5.52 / 5.37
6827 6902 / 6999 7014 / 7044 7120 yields 0.4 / 5.49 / 5.51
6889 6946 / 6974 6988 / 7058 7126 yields 0.2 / 5.59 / 5.5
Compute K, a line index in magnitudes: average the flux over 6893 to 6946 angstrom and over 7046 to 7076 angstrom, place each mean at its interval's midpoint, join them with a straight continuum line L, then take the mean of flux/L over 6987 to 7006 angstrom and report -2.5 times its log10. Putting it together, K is 0.02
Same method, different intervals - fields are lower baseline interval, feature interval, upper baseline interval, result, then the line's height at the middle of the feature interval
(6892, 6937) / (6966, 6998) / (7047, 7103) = 0.03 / 5.57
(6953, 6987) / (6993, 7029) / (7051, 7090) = -0.02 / 5.41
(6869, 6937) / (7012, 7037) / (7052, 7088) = -0.02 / 5.52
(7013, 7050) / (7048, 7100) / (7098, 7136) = 0.00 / 5.55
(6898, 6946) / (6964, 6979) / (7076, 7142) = 0.07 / 5.6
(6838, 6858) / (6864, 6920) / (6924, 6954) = 0.03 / 5.65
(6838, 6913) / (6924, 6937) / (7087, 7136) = 0.02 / 5.53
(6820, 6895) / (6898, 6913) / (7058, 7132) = -0.02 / 5.52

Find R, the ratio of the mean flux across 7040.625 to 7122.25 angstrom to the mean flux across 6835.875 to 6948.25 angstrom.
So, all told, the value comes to 0.99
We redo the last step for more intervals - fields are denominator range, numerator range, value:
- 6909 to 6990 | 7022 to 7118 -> 1.00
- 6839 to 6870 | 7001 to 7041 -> 0.97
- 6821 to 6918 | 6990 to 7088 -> 0.99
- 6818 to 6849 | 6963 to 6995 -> 0.97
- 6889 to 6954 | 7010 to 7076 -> 0.99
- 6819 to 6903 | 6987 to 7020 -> 1.00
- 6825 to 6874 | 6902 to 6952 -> 1.01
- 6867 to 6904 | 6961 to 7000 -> 1.01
